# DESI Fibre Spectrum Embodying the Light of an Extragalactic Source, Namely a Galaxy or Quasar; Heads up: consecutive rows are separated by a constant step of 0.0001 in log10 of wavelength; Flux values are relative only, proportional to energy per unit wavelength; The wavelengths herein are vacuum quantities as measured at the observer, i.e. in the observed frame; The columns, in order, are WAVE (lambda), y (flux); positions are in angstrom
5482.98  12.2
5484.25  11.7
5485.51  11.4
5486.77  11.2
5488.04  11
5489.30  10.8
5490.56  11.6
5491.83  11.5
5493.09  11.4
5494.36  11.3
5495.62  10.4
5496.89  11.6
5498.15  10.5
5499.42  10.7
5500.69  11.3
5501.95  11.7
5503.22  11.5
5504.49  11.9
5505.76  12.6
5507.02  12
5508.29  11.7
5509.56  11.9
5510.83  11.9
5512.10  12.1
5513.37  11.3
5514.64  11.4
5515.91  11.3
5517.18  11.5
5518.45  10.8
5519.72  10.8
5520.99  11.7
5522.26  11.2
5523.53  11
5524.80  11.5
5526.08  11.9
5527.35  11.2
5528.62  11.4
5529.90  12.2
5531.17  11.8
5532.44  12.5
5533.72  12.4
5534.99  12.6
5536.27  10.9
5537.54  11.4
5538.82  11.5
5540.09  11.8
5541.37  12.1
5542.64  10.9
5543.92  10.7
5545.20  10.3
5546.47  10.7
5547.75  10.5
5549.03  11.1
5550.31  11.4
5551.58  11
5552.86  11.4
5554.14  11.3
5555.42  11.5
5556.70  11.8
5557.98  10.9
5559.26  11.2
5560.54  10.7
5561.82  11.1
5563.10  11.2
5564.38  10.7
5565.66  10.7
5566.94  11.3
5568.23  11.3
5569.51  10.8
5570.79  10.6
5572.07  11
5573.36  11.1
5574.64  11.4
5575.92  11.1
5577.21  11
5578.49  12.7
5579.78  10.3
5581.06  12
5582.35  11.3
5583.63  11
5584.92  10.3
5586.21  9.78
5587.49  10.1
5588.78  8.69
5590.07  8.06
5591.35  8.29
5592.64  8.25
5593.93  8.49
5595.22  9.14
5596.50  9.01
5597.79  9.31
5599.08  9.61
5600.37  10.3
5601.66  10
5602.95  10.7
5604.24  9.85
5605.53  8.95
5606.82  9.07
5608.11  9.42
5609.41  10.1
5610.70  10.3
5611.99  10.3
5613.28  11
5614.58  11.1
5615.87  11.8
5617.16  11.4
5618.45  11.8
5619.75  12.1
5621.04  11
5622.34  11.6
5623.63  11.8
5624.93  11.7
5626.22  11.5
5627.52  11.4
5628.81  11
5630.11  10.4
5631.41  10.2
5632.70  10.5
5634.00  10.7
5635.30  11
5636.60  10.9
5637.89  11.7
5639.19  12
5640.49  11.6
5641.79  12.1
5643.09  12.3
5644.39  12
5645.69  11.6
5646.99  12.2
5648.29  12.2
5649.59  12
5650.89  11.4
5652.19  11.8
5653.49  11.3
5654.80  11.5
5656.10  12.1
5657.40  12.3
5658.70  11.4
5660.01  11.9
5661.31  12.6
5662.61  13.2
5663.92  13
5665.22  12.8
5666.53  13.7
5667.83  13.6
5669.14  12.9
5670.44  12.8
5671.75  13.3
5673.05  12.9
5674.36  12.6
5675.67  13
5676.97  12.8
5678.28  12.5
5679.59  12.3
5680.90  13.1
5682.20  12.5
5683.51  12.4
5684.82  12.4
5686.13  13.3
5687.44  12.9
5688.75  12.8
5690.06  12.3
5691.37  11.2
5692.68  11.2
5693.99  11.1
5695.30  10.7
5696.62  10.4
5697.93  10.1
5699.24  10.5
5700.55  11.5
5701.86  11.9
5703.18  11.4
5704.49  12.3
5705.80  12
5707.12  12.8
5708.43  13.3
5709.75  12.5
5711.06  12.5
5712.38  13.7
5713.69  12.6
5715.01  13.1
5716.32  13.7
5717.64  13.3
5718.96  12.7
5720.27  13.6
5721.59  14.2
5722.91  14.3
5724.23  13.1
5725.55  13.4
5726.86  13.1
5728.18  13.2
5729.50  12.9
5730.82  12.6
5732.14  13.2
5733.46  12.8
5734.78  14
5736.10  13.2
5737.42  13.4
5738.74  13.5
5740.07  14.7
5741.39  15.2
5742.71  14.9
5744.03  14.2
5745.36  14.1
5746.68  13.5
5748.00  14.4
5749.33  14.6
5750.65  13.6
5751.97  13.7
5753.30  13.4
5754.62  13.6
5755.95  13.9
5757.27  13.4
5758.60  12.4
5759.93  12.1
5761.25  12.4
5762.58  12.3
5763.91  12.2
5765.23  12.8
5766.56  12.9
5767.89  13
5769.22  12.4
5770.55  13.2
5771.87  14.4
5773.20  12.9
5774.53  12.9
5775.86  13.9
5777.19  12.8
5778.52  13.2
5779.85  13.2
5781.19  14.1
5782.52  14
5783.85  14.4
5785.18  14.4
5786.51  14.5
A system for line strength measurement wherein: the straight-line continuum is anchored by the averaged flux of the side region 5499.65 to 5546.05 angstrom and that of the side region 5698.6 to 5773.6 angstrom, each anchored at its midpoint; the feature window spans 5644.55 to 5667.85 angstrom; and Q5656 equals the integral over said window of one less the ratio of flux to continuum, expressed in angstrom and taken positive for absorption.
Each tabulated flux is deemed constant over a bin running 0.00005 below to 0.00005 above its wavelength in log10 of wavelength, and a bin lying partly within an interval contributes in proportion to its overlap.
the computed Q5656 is 0.66 angstrom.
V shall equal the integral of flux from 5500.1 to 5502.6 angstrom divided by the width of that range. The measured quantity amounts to 11.5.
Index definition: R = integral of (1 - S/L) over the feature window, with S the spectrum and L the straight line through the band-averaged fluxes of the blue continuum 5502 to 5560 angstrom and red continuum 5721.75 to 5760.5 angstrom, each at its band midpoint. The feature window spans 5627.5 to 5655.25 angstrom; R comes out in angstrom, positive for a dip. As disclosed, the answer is 2.5 angstrom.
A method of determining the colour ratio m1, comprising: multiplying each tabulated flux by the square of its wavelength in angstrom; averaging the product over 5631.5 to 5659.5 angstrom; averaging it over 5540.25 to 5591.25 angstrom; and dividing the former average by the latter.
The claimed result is 1.10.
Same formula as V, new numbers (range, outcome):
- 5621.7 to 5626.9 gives 11.7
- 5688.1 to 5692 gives 12.1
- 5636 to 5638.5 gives 11.3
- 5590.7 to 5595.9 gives 8.56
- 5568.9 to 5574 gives 10.9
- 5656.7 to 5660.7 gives 11.9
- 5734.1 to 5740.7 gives 13.7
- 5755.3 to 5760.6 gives 13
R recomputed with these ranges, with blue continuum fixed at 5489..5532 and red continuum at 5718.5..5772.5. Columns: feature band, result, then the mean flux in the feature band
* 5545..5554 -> 0.6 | 11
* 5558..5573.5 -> 1.2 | 11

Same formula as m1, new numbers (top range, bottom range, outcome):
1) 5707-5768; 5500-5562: 1.26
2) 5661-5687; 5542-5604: 1.27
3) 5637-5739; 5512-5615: 1.21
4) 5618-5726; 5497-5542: 1.11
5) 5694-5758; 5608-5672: 1.15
